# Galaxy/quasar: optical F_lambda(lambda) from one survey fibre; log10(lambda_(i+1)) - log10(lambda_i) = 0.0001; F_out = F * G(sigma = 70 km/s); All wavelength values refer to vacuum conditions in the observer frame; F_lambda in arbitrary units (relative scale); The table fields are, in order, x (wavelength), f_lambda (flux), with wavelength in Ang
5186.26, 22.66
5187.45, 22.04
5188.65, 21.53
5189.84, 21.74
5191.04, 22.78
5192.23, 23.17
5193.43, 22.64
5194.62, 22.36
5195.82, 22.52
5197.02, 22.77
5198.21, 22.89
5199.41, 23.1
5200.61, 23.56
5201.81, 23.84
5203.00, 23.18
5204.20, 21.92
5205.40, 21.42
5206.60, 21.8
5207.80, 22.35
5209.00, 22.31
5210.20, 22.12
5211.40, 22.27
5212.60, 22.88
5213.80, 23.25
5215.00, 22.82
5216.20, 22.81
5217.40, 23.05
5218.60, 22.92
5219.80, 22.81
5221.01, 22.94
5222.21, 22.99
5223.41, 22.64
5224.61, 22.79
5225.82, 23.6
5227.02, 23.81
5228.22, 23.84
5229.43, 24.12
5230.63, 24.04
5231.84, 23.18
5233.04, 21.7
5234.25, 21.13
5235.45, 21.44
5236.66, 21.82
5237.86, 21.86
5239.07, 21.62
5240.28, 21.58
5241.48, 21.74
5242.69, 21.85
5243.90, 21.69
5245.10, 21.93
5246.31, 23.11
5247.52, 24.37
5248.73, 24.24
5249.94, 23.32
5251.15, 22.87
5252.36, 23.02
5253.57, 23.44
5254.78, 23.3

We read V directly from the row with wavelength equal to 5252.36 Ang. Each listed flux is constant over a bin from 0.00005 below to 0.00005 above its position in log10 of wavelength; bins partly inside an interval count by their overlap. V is 23.02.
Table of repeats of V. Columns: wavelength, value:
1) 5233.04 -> 21.7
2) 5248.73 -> 24.24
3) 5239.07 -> 21.62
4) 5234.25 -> 21.13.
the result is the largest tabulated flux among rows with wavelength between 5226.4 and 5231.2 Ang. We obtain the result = 24.12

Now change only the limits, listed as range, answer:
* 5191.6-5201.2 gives 23.56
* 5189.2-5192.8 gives 23.17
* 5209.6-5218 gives 23.25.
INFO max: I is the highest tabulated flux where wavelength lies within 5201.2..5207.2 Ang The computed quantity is 23.84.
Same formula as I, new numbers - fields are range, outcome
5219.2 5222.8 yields 22.99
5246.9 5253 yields 24.37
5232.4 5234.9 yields 21.7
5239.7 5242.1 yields 21.74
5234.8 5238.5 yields 21.86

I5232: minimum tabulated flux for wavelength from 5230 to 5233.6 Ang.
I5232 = 21.7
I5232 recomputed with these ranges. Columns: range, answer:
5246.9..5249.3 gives 24.24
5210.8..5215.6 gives 22.27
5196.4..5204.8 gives 21.92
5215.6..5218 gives 22.81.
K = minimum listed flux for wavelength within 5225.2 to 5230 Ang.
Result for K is 23.6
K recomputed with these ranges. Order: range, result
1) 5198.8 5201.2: 23.1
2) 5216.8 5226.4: 22.64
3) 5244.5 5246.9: 21.93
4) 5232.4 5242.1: 21.13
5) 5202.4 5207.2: 21.42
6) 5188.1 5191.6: 21.53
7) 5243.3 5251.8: 21.69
